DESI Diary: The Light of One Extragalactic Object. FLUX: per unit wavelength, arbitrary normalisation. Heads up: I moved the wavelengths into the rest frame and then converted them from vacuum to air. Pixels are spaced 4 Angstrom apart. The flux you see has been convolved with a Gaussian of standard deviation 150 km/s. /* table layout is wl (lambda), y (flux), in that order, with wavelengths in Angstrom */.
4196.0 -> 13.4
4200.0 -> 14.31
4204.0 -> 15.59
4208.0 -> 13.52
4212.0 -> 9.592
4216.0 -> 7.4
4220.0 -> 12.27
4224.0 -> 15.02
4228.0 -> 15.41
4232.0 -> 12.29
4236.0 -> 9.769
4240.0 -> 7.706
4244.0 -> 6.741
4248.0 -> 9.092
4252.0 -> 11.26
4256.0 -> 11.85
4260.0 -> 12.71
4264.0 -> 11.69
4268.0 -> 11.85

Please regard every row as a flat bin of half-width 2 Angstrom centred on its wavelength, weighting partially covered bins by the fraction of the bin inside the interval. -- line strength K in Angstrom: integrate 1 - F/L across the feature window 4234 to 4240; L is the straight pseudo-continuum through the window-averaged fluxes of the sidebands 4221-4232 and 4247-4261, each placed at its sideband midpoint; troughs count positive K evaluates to 1.9 Angstrom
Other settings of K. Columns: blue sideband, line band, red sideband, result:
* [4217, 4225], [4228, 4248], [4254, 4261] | 4.4 Angstrom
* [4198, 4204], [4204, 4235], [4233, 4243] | -2.0 Angstrom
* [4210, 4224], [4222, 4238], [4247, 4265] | -3.5 Angstrom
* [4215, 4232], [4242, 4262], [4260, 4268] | 3.1 Angstrom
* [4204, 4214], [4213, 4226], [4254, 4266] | 0.9 Angstrom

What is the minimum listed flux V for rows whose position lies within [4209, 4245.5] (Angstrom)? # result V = 6.741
